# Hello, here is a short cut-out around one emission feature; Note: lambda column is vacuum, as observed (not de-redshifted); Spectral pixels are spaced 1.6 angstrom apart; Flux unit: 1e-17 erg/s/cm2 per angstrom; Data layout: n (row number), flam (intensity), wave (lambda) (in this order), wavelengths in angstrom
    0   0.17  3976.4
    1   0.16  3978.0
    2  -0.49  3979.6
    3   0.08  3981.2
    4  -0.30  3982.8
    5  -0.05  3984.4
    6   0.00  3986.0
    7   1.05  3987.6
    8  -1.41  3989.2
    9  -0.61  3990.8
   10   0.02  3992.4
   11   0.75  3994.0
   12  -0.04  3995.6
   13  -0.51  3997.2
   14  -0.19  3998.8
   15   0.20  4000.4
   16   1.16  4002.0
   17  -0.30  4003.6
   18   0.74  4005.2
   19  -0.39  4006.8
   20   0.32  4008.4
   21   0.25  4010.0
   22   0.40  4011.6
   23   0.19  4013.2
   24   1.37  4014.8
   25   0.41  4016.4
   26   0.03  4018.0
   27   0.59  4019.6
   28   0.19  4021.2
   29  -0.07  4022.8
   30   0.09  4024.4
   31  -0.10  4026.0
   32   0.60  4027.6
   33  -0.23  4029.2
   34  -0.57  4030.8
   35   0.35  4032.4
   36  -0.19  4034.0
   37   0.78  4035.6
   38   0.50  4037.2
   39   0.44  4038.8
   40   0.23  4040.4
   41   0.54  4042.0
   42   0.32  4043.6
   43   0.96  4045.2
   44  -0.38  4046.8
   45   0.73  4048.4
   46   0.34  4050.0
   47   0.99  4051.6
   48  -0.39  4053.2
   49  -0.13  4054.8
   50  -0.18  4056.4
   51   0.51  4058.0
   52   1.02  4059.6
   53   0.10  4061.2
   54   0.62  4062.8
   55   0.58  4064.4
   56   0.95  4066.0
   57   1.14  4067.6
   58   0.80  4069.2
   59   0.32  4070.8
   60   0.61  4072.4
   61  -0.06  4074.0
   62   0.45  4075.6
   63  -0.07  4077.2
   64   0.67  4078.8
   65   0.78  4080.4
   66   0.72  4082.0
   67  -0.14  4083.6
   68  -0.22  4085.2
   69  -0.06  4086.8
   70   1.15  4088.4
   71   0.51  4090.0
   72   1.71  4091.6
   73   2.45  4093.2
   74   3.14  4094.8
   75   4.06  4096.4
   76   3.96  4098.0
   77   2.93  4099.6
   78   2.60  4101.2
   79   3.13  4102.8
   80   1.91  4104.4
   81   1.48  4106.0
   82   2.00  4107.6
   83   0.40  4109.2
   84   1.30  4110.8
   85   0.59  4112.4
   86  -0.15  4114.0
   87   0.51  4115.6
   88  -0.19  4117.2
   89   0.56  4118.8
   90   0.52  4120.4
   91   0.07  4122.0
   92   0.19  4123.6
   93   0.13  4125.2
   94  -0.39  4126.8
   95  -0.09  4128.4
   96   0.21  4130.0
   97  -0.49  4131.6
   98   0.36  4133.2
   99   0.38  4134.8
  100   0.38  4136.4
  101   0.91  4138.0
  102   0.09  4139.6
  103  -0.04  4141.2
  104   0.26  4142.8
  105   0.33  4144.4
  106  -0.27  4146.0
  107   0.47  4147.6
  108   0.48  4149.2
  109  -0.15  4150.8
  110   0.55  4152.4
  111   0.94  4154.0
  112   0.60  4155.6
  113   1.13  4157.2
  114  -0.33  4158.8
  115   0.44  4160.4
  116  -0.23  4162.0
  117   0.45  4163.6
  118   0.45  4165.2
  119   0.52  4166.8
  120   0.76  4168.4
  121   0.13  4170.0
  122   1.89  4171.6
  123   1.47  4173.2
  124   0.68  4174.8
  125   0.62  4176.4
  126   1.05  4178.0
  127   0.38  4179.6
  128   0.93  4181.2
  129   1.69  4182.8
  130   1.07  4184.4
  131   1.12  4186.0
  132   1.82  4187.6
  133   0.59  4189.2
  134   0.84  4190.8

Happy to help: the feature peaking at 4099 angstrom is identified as Ly-alpha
